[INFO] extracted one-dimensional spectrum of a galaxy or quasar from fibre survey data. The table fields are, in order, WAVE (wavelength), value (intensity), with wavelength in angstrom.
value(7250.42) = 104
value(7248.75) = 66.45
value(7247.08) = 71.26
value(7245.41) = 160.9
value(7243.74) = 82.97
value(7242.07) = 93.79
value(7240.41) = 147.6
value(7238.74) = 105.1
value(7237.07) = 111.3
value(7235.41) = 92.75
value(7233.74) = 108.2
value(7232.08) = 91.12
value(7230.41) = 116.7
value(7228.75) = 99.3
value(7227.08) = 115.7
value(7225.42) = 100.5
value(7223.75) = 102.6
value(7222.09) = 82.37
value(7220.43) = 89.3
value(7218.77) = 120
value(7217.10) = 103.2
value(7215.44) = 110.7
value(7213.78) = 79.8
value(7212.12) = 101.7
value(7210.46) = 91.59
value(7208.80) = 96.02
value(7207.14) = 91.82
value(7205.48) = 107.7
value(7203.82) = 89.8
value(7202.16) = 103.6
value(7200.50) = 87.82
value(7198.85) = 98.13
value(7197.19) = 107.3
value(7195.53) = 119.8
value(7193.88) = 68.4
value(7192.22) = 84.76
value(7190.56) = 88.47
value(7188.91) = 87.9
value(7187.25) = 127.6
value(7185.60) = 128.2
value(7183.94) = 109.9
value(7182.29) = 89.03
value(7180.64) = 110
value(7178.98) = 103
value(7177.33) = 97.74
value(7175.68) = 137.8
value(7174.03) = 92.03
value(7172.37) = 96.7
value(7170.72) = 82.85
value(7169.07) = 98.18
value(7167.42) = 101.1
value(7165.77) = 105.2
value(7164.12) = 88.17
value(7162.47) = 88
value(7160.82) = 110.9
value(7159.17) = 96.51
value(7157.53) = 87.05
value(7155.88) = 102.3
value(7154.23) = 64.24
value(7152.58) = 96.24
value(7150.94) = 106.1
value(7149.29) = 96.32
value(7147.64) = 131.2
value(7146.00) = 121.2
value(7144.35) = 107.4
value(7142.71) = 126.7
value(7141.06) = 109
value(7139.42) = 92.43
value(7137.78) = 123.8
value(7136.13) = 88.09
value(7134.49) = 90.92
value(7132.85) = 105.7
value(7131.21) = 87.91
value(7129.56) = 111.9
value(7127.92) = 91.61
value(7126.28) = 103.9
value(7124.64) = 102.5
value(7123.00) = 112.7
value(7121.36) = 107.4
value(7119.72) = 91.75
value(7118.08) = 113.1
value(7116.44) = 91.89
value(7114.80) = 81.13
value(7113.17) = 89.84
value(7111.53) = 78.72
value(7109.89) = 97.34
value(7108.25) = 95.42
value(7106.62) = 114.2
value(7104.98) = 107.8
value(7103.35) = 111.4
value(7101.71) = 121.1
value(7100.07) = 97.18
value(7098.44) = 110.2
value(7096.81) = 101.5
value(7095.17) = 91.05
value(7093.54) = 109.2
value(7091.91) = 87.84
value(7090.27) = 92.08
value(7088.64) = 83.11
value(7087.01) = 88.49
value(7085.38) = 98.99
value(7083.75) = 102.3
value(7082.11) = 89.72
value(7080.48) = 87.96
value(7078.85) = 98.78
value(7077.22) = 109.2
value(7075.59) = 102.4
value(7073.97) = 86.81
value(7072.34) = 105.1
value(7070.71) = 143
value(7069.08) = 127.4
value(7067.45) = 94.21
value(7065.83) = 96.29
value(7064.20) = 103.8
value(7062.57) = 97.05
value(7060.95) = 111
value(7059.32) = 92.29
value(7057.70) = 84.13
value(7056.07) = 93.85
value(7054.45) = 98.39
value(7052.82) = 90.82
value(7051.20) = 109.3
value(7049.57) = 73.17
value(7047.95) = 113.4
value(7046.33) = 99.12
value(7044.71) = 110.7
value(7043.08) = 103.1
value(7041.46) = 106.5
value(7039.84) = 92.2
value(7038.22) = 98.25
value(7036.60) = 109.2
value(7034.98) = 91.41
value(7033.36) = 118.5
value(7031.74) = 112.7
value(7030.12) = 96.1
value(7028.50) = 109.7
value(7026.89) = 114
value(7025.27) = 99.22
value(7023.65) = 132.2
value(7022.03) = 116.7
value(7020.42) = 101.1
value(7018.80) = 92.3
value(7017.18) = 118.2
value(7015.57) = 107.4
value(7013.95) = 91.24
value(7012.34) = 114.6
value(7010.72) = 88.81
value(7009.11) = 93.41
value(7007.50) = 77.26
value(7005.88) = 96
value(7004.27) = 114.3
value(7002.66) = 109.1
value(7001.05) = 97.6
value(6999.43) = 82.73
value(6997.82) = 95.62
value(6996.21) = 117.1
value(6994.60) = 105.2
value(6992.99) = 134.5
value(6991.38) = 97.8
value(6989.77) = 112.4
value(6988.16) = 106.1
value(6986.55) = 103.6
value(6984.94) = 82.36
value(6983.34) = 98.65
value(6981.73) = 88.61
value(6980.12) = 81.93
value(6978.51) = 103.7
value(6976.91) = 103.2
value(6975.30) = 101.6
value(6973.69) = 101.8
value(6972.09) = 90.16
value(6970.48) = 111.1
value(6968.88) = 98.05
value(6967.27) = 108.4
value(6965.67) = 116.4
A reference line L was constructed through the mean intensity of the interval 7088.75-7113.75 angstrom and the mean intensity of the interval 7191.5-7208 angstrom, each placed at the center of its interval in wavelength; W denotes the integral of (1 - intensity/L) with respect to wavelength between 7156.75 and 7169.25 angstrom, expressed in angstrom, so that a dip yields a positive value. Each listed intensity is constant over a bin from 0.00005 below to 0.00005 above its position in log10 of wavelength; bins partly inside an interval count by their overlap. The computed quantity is 0.1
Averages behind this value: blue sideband 99.9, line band 96.9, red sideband 96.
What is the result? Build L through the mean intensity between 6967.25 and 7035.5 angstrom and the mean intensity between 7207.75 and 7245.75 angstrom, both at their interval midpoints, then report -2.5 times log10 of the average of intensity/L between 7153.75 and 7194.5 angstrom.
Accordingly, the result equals 0.06 mag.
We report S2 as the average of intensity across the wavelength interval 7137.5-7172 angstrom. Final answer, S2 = 101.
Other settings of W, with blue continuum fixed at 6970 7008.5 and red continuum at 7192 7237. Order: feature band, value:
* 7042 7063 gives 0.4 angstrom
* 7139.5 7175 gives -0.4 angstrom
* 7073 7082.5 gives 0.3 angstrom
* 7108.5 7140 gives 0.5 angstrom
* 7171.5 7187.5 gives -1.5 angstrom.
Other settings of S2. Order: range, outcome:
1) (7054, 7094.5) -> 99.3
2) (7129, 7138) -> 99.5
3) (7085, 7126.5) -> 99.2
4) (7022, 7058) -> 103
